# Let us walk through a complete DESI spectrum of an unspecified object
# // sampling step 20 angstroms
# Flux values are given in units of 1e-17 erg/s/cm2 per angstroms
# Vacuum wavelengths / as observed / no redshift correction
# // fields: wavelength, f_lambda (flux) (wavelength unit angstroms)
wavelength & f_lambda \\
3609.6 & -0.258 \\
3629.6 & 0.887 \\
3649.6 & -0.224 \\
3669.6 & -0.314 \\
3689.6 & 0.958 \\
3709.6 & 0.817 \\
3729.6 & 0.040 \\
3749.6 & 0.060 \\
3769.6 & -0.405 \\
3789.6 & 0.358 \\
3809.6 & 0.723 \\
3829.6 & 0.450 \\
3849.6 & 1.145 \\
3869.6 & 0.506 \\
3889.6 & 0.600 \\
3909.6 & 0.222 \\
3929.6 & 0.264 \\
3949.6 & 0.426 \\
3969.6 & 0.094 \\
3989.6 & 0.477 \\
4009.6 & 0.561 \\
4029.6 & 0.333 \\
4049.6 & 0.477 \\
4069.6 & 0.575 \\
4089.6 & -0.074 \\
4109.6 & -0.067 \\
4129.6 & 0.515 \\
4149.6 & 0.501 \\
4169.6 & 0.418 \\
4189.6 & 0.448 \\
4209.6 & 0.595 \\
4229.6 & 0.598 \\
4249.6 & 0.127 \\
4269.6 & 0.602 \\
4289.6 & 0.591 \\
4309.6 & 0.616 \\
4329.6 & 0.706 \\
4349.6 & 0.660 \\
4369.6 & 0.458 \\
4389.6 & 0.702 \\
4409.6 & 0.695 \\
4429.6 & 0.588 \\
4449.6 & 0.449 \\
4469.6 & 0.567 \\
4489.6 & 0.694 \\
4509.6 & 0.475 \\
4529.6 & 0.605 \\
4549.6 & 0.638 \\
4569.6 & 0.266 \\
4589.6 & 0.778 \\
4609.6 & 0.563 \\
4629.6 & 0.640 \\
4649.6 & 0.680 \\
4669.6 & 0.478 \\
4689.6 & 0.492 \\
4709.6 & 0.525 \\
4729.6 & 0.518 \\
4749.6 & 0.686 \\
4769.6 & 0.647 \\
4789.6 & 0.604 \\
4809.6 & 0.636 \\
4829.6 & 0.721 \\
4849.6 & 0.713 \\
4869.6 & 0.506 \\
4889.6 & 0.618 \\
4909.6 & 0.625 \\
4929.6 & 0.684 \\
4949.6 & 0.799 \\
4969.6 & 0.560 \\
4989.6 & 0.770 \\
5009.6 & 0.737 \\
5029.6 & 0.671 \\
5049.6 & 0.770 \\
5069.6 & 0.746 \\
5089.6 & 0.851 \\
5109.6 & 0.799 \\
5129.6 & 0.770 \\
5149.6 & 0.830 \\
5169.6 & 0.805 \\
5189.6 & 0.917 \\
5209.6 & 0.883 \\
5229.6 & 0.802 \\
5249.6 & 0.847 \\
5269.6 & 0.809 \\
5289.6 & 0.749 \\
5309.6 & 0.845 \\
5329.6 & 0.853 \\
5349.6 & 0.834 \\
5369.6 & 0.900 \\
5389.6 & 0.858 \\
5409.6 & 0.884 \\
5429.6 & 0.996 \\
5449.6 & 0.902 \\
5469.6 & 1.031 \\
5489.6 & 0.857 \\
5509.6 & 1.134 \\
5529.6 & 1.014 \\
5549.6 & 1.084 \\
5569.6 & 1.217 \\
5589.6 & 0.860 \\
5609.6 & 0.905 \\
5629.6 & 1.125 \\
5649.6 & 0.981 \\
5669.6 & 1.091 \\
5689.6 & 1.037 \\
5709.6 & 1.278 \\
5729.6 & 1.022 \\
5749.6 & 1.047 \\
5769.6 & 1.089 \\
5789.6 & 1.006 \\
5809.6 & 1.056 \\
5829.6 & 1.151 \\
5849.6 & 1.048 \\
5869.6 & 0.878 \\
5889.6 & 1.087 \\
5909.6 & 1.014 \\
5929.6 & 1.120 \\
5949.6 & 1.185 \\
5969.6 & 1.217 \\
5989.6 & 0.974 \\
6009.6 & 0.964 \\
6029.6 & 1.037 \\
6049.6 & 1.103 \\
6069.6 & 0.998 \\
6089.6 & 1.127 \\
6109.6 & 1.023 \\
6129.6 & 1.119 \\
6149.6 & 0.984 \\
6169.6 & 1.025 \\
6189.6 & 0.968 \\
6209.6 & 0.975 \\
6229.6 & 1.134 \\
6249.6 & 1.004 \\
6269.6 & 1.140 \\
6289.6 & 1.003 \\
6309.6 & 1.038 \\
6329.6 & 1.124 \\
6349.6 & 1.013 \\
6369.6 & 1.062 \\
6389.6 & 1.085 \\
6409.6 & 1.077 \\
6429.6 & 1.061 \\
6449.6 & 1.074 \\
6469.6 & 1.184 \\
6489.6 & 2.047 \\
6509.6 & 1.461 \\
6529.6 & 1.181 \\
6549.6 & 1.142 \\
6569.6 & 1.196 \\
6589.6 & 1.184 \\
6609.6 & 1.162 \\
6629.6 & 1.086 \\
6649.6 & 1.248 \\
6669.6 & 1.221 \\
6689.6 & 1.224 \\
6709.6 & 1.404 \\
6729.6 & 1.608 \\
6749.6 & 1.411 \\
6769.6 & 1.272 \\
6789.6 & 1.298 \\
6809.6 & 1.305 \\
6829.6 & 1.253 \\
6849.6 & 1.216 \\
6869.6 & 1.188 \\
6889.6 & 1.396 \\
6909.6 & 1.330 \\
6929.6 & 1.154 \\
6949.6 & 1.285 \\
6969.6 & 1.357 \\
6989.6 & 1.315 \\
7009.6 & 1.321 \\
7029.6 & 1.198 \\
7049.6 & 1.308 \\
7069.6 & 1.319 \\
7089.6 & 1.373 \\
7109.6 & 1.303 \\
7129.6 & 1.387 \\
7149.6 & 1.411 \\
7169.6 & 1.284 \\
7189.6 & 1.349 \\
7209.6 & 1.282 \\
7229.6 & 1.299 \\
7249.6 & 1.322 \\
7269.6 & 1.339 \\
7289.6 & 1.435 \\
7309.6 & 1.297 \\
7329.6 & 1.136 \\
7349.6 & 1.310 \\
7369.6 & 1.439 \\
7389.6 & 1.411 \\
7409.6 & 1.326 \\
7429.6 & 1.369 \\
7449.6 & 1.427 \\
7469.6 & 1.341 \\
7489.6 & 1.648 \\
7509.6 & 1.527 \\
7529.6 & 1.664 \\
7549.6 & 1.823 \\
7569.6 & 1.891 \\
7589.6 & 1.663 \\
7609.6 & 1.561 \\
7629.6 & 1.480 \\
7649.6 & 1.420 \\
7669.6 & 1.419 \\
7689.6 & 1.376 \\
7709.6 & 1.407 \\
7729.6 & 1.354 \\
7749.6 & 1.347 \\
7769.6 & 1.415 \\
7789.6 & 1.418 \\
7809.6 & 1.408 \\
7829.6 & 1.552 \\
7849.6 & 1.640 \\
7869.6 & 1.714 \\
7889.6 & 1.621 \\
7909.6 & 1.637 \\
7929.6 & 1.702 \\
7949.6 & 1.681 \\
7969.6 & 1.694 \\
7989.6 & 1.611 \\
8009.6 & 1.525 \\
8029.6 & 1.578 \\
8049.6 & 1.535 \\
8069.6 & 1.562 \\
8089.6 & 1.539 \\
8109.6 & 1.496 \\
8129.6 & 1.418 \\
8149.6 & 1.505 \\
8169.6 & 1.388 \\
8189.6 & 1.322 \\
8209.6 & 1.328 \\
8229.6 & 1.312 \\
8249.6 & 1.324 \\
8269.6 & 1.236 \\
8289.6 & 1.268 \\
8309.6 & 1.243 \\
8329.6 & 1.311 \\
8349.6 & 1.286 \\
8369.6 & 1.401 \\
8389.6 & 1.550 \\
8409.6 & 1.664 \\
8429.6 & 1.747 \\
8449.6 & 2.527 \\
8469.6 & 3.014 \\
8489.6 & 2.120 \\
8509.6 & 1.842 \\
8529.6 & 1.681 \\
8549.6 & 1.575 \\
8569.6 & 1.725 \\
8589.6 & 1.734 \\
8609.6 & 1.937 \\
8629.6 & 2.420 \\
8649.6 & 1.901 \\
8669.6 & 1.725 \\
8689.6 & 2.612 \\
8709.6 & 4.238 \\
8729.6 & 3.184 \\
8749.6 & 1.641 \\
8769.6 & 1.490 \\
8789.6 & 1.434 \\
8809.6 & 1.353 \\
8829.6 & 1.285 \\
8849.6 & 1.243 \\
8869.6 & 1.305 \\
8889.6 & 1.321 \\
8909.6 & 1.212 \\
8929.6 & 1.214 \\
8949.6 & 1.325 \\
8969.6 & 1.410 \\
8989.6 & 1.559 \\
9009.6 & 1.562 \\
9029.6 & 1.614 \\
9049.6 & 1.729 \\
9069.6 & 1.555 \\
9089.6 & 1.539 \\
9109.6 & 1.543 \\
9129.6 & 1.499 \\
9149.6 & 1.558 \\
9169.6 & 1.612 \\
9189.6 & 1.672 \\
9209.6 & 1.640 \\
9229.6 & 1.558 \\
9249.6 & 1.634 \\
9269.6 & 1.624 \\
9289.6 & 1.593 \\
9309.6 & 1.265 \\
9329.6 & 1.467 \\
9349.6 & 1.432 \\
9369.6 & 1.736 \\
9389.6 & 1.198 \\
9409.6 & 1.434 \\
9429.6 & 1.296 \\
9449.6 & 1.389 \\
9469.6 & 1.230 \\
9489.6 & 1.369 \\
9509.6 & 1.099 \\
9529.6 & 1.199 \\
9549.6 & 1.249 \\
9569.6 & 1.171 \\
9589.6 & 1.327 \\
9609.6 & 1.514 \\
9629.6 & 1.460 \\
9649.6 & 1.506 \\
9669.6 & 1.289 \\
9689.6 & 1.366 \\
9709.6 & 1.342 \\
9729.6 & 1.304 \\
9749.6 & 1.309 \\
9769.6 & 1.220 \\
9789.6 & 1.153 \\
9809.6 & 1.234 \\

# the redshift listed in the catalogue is 0.74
